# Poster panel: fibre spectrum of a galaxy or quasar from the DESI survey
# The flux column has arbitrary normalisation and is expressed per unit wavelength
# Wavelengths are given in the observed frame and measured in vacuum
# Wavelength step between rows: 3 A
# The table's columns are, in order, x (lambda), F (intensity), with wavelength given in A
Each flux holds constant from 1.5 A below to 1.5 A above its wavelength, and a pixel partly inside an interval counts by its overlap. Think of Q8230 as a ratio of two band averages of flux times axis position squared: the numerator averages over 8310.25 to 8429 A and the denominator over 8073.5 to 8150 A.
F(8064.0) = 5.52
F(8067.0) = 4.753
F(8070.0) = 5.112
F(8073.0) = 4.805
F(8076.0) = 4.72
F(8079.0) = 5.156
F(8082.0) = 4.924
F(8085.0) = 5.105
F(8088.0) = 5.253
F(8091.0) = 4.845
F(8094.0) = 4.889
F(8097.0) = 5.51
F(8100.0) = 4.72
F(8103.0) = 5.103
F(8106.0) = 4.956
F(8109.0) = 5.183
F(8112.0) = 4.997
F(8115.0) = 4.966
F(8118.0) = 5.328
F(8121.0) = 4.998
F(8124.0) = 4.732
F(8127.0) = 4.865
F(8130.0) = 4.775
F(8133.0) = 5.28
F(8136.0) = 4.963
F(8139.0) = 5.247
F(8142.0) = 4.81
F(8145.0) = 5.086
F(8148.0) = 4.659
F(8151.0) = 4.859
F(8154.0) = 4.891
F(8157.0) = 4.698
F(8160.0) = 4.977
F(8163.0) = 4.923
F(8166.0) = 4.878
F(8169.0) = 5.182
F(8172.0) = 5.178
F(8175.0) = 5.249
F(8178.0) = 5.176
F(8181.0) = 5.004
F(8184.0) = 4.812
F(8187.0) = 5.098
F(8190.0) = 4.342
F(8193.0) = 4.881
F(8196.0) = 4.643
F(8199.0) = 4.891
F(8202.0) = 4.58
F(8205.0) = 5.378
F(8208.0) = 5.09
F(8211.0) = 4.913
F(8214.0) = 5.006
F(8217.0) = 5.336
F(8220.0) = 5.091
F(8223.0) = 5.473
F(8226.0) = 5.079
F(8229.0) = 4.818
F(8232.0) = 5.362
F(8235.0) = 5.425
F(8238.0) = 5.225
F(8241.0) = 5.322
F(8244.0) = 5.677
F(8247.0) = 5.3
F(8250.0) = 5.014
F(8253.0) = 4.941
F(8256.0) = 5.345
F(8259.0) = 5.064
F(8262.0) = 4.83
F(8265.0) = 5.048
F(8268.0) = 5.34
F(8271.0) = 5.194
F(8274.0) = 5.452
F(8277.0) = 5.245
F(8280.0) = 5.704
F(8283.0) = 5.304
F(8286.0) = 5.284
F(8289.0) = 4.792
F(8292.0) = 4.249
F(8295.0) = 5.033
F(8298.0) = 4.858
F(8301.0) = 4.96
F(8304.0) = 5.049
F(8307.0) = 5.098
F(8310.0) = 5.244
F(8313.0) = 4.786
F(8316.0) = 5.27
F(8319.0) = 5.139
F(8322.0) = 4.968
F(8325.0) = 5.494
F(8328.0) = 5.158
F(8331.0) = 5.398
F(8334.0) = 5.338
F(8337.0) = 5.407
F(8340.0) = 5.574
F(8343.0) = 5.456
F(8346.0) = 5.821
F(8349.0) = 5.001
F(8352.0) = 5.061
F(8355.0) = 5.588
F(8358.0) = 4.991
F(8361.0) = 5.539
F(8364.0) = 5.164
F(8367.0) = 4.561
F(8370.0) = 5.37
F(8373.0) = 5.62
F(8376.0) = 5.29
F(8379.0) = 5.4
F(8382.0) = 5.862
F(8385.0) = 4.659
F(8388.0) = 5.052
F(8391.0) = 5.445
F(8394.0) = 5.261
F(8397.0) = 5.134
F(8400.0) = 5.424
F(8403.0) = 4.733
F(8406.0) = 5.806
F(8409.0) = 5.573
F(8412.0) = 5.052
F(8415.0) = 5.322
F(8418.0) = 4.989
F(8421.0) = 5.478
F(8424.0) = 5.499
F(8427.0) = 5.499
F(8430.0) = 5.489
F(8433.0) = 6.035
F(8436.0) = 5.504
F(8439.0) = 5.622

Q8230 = 1.13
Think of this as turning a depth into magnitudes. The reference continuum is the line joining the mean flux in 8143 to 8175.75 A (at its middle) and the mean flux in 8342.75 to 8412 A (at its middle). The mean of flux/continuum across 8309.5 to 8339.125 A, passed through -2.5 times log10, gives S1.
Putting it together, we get 0.00 mag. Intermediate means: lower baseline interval 4.95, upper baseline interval 5.29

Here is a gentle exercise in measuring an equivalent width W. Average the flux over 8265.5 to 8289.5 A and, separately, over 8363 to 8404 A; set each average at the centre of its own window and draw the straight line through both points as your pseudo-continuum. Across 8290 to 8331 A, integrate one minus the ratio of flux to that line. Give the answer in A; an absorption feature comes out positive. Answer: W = 1.87 A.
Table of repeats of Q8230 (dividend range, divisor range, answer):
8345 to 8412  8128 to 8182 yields 1.12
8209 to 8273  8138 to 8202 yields 1.07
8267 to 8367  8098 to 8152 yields 1.09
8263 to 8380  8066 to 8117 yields 1.10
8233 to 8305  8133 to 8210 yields 1.07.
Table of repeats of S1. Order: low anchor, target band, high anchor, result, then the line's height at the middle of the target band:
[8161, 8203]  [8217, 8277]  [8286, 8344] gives -0.04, 5.02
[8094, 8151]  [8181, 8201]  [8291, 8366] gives 0.06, 5.06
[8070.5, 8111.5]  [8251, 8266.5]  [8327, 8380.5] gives 0.03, 5.21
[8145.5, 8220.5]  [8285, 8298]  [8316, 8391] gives 0.07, 5.17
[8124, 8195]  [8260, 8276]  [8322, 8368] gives 0.00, 5.15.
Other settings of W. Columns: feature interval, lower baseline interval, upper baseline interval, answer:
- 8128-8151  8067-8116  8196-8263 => 0.4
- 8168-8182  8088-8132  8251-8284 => -0.2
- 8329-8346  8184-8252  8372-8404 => -0.8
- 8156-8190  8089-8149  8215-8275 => 0.7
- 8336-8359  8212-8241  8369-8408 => -0.4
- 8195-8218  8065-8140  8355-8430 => 0.6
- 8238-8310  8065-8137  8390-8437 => 1.0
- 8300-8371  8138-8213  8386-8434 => -0.1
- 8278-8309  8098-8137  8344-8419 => 0.8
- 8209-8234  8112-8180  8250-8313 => -0.5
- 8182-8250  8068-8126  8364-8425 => 0.5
